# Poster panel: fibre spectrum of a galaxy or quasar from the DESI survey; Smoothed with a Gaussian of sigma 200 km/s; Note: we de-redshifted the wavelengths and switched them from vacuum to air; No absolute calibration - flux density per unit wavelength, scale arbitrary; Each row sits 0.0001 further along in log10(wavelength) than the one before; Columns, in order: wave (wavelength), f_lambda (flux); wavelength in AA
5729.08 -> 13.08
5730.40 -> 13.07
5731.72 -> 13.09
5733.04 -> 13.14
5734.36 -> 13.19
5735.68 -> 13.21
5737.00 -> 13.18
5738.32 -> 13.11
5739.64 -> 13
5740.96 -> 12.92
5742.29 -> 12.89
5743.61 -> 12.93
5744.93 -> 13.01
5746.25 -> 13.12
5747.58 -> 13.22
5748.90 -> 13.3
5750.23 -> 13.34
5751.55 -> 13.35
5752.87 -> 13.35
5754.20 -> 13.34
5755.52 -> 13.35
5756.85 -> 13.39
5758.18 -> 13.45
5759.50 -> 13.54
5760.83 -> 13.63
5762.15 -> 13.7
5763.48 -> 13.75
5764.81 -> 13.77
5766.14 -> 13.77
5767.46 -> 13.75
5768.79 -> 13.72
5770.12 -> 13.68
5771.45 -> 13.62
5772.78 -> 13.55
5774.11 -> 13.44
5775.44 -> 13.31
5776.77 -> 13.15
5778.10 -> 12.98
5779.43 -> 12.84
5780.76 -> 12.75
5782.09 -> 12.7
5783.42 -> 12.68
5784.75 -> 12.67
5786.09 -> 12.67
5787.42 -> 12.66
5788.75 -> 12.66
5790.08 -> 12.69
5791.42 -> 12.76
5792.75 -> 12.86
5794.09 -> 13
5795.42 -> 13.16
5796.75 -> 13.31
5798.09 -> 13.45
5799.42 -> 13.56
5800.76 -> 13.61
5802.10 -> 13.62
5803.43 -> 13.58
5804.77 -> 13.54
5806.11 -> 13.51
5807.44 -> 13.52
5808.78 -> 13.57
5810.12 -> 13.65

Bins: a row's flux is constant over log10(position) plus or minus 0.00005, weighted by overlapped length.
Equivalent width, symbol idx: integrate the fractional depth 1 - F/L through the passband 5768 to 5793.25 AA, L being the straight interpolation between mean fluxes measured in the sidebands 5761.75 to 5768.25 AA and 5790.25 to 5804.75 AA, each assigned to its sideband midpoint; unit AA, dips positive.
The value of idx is 0.9 AA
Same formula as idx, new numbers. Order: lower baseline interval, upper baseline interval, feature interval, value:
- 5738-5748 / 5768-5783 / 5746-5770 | -0.7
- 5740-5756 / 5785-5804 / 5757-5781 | -0.6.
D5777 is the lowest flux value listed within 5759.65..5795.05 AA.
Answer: 12.66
